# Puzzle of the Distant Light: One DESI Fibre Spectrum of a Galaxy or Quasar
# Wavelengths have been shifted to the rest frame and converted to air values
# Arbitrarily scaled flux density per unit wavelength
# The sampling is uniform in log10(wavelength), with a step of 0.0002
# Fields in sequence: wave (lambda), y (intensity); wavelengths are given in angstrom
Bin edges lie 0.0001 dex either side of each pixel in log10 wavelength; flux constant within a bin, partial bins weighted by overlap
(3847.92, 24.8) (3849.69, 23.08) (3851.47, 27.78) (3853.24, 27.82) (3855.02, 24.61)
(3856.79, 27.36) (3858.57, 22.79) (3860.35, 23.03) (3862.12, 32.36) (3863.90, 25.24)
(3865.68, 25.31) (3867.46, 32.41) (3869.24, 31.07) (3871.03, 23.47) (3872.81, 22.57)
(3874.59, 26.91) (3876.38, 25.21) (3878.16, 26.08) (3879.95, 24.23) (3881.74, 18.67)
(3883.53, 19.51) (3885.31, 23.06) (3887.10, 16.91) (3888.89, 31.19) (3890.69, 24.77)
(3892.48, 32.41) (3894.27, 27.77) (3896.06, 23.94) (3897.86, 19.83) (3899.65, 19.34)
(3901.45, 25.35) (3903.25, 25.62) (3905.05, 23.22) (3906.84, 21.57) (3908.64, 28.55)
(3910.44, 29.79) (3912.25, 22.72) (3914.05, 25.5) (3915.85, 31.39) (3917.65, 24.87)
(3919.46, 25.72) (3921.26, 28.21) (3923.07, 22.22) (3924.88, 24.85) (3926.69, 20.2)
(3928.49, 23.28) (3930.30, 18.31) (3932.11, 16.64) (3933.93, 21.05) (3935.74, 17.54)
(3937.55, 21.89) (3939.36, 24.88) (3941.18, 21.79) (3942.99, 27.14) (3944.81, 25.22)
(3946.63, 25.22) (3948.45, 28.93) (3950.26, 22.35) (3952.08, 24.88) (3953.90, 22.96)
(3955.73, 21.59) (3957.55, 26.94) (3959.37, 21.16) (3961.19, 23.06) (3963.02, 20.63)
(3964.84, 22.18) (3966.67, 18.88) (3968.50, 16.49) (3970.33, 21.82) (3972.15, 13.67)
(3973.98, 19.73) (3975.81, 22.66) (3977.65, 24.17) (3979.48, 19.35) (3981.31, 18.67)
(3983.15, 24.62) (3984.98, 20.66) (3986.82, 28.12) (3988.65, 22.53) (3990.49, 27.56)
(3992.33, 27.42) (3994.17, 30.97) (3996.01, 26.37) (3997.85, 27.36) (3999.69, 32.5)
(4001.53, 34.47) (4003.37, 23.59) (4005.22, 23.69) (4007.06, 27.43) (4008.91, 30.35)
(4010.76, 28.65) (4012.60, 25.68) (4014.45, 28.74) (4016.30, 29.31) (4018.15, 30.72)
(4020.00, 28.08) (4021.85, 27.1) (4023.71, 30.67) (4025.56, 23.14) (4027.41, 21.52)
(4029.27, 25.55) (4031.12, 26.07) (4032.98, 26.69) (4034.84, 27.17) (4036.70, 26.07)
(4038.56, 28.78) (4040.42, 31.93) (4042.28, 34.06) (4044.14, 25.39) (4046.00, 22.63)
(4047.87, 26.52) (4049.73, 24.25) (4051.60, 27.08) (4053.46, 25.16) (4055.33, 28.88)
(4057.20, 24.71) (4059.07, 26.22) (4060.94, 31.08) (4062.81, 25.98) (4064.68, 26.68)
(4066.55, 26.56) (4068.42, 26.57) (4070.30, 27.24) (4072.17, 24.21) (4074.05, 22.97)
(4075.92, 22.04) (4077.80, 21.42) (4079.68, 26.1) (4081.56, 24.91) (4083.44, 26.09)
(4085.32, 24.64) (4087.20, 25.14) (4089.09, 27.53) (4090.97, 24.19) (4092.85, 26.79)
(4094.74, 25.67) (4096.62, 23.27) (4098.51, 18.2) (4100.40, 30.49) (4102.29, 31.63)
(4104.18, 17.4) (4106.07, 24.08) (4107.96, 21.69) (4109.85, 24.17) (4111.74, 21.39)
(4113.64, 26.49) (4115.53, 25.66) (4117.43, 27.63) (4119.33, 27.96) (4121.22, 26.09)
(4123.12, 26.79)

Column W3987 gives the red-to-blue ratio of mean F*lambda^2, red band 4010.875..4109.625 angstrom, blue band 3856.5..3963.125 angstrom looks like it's 1.15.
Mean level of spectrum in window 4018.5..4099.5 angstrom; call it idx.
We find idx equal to 26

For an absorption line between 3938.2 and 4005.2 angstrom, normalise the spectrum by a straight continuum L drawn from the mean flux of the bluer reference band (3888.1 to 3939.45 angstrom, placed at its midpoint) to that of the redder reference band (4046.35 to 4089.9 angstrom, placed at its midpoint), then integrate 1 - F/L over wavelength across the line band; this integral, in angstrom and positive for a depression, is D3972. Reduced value 2.34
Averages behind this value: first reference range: 24.2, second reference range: 25.7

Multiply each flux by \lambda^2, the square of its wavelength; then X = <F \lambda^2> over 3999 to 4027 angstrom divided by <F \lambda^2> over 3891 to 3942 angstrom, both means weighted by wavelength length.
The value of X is 1.24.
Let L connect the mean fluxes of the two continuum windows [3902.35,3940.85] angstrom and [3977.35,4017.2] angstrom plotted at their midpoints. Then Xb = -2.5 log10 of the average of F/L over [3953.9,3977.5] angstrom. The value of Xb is 0.21 mag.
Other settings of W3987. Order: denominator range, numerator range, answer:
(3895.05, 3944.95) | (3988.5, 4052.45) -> 1.23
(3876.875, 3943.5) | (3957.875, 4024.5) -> 1.10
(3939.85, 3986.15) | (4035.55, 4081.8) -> 1.24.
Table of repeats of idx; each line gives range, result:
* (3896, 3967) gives 23.5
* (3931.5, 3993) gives 22.4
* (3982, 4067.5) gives 27.1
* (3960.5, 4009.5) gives 24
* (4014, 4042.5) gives 27.7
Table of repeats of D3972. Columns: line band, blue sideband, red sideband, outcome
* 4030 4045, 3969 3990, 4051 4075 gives -2.01 angstrom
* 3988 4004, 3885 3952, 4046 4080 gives -2.11 angstrom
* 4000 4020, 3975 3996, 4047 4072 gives -2.62 angstrom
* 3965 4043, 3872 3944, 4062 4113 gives -4.53 angstrom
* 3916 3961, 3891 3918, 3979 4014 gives 4.27 angstrom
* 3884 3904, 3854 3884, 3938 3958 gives 0.57 angstrom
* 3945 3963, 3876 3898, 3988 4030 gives 1.43 angstrom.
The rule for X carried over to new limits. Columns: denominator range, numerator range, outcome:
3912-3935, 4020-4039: 1.18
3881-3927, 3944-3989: 0.93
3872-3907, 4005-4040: 1.22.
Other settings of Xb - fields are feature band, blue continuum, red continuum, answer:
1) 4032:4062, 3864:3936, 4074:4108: -0.116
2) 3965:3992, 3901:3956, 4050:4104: 0.144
